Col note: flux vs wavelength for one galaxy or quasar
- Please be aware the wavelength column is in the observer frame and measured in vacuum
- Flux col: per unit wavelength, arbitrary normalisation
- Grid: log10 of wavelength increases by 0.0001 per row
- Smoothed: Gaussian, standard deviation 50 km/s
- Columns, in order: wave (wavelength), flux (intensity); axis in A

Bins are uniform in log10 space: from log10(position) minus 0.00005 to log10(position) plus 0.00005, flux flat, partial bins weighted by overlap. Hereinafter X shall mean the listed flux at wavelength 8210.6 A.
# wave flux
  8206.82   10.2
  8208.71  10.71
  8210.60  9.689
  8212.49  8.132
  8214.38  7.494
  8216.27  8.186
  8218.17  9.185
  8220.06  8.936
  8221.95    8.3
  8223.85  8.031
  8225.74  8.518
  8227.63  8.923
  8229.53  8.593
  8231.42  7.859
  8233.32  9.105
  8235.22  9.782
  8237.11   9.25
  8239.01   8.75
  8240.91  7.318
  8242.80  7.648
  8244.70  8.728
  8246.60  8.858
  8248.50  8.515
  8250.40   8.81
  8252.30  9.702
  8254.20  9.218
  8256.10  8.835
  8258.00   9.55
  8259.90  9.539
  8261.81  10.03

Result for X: 9.689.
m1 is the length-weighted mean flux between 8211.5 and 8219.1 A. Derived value 8.25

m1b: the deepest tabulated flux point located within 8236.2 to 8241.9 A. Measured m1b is 7.318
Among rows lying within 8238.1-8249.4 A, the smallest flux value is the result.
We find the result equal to 7.318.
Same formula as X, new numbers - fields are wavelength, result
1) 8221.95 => 8.3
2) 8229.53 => 8.593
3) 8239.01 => 8.75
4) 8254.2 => 9.218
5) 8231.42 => 7.859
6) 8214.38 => 7.494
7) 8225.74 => 8.518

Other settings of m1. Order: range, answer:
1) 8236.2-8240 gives 8.97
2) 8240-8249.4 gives 8.22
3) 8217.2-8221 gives 9.04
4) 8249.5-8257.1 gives 9.15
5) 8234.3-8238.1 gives 9.51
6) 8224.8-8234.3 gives 8.6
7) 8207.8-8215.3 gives 9.01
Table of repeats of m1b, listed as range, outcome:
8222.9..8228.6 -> 8.031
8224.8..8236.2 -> 7.859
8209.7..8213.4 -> 8.132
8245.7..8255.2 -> 8.515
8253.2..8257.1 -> 8.835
